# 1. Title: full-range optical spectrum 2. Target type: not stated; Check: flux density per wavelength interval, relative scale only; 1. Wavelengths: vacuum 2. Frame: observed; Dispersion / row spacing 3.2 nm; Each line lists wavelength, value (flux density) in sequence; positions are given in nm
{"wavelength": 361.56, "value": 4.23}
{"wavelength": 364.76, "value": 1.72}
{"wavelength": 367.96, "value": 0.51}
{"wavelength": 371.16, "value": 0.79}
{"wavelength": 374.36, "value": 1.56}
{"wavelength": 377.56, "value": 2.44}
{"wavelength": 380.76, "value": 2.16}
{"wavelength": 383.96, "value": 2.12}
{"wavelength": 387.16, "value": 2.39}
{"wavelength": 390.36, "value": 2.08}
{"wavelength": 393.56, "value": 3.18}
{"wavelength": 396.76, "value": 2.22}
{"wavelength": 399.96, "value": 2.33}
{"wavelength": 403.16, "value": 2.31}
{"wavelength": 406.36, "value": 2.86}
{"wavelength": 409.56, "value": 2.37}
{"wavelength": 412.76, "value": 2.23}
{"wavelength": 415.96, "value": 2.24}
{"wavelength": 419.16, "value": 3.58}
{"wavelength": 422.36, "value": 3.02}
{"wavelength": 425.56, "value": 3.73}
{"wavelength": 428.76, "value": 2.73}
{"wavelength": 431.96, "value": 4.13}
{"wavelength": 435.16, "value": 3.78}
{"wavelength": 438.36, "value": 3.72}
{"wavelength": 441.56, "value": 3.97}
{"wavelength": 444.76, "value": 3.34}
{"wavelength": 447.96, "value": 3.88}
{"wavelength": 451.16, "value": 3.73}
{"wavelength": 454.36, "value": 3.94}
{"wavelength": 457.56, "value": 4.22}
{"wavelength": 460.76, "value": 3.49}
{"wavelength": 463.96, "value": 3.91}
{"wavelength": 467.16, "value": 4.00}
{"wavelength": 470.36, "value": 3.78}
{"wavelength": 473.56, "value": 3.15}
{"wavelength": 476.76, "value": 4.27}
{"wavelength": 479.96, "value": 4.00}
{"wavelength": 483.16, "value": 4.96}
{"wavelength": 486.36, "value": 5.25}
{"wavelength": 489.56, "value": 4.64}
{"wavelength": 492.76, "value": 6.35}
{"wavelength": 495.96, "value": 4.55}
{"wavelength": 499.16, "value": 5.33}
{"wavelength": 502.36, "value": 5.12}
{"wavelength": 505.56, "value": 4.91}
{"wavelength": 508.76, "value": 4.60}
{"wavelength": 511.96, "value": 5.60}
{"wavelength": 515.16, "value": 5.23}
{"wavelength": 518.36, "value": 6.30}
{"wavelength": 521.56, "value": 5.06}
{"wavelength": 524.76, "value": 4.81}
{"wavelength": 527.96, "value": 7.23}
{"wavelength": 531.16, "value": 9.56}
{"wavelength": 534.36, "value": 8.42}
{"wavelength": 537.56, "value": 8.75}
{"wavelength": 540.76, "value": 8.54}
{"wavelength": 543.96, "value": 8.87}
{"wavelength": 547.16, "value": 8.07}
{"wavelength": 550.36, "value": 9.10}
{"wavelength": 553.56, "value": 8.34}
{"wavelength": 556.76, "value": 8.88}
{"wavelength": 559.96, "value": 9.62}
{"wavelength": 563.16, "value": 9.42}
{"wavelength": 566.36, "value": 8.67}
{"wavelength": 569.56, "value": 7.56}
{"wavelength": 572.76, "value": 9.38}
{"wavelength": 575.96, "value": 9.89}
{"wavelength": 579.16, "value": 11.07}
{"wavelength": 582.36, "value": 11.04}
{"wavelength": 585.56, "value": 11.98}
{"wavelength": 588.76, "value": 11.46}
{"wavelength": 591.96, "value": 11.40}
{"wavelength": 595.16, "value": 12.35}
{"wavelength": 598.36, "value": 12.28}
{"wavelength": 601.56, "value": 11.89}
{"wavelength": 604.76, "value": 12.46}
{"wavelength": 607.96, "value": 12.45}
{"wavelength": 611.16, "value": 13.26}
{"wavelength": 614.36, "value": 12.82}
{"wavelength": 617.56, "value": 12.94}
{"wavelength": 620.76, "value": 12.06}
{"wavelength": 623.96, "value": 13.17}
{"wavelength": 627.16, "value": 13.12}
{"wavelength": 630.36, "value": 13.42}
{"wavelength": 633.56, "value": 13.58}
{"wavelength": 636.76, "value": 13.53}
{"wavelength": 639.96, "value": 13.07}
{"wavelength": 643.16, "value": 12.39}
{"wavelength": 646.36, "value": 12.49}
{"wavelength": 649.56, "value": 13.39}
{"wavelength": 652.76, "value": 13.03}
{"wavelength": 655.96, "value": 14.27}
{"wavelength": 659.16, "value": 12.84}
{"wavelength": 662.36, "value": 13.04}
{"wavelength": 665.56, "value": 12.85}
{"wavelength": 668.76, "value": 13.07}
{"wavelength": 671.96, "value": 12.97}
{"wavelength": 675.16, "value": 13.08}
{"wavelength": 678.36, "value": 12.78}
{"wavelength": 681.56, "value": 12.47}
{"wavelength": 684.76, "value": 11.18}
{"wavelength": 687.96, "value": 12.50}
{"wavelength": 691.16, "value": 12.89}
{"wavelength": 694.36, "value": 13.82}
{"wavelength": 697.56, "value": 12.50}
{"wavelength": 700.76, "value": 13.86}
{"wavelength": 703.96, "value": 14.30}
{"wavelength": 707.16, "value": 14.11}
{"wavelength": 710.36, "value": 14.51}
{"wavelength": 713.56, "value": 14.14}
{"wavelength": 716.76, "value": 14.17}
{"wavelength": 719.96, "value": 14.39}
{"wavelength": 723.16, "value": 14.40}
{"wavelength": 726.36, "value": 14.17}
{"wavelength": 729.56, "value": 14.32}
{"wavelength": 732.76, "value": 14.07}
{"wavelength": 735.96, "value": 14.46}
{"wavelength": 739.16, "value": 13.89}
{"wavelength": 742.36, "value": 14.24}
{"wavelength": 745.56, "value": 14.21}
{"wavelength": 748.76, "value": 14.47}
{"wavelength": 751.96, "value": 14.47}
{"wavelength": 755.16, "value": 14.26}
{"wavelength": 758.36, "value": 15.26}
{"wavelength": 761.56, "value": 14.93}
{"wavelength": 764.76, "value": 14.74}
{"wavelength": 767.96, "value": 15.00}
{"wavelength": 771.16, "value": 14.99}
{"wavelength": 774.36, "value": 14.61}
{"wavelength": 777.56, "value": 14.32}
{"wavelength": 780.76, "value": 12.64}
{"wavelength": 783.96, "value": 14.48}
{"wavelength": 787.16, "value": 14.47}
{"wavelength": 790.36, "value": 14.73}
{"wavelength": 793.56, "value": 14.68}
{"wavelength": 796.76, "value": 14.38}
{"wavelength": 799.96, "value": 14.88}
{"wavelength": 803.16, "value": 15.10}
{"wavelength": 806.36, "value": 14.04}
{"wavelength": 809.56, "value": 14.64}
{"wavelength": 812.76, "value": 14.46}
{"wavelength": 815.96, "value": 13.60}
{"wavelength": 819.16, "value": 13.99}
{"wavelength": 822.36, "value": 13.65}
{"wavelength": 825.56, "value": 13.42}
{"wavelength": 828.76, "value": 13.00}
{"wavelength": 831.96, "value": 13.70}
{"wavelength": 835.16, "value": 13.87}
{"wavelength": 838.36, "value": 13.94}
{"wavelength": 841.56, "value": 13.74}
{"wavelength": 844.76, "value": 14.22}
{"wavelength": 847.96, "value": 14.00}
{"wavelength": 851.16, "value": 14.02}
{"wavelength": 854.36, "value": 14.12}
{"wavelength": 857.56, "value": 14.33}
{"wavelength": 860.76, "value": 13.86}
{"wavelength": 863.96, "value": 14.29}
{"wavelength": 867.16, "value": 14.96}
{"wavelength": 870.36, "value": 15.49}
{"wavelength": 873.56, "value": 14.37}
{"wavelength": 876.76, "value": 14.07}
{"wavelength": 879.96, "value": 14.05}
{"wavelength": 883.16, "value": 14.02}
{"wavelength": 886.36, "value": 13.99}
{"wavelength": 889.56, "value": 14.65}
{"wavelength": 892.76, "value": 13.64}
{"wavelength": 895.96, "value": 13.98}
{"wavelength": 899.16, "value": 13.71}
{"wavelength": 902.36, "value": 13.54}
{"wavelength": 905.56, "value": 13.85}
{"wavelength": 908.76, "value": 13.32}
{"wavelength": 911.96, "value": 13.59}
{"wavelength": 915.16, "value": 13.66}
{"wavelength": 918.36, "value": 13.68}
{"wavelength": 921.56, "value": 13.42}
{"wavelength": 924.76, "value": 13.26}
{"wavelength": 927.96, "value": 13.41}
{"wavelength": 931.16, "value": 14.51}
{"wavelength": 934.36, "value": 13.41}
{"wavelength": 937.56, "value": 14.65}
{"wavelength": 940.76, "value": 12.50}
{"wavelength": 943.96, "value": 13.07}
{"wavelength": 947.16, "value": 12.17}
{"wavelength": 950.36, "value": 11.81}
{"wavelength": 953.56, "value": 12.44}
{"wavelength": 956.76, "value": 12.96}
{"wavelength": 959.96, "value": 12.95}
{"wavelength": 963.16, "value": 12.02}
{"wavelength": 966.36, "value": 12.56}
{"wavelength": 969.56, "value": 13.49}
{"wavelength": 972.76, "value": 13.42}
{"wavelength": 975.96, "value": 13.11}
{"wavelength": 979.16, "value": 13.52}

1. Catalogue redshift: 0.32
